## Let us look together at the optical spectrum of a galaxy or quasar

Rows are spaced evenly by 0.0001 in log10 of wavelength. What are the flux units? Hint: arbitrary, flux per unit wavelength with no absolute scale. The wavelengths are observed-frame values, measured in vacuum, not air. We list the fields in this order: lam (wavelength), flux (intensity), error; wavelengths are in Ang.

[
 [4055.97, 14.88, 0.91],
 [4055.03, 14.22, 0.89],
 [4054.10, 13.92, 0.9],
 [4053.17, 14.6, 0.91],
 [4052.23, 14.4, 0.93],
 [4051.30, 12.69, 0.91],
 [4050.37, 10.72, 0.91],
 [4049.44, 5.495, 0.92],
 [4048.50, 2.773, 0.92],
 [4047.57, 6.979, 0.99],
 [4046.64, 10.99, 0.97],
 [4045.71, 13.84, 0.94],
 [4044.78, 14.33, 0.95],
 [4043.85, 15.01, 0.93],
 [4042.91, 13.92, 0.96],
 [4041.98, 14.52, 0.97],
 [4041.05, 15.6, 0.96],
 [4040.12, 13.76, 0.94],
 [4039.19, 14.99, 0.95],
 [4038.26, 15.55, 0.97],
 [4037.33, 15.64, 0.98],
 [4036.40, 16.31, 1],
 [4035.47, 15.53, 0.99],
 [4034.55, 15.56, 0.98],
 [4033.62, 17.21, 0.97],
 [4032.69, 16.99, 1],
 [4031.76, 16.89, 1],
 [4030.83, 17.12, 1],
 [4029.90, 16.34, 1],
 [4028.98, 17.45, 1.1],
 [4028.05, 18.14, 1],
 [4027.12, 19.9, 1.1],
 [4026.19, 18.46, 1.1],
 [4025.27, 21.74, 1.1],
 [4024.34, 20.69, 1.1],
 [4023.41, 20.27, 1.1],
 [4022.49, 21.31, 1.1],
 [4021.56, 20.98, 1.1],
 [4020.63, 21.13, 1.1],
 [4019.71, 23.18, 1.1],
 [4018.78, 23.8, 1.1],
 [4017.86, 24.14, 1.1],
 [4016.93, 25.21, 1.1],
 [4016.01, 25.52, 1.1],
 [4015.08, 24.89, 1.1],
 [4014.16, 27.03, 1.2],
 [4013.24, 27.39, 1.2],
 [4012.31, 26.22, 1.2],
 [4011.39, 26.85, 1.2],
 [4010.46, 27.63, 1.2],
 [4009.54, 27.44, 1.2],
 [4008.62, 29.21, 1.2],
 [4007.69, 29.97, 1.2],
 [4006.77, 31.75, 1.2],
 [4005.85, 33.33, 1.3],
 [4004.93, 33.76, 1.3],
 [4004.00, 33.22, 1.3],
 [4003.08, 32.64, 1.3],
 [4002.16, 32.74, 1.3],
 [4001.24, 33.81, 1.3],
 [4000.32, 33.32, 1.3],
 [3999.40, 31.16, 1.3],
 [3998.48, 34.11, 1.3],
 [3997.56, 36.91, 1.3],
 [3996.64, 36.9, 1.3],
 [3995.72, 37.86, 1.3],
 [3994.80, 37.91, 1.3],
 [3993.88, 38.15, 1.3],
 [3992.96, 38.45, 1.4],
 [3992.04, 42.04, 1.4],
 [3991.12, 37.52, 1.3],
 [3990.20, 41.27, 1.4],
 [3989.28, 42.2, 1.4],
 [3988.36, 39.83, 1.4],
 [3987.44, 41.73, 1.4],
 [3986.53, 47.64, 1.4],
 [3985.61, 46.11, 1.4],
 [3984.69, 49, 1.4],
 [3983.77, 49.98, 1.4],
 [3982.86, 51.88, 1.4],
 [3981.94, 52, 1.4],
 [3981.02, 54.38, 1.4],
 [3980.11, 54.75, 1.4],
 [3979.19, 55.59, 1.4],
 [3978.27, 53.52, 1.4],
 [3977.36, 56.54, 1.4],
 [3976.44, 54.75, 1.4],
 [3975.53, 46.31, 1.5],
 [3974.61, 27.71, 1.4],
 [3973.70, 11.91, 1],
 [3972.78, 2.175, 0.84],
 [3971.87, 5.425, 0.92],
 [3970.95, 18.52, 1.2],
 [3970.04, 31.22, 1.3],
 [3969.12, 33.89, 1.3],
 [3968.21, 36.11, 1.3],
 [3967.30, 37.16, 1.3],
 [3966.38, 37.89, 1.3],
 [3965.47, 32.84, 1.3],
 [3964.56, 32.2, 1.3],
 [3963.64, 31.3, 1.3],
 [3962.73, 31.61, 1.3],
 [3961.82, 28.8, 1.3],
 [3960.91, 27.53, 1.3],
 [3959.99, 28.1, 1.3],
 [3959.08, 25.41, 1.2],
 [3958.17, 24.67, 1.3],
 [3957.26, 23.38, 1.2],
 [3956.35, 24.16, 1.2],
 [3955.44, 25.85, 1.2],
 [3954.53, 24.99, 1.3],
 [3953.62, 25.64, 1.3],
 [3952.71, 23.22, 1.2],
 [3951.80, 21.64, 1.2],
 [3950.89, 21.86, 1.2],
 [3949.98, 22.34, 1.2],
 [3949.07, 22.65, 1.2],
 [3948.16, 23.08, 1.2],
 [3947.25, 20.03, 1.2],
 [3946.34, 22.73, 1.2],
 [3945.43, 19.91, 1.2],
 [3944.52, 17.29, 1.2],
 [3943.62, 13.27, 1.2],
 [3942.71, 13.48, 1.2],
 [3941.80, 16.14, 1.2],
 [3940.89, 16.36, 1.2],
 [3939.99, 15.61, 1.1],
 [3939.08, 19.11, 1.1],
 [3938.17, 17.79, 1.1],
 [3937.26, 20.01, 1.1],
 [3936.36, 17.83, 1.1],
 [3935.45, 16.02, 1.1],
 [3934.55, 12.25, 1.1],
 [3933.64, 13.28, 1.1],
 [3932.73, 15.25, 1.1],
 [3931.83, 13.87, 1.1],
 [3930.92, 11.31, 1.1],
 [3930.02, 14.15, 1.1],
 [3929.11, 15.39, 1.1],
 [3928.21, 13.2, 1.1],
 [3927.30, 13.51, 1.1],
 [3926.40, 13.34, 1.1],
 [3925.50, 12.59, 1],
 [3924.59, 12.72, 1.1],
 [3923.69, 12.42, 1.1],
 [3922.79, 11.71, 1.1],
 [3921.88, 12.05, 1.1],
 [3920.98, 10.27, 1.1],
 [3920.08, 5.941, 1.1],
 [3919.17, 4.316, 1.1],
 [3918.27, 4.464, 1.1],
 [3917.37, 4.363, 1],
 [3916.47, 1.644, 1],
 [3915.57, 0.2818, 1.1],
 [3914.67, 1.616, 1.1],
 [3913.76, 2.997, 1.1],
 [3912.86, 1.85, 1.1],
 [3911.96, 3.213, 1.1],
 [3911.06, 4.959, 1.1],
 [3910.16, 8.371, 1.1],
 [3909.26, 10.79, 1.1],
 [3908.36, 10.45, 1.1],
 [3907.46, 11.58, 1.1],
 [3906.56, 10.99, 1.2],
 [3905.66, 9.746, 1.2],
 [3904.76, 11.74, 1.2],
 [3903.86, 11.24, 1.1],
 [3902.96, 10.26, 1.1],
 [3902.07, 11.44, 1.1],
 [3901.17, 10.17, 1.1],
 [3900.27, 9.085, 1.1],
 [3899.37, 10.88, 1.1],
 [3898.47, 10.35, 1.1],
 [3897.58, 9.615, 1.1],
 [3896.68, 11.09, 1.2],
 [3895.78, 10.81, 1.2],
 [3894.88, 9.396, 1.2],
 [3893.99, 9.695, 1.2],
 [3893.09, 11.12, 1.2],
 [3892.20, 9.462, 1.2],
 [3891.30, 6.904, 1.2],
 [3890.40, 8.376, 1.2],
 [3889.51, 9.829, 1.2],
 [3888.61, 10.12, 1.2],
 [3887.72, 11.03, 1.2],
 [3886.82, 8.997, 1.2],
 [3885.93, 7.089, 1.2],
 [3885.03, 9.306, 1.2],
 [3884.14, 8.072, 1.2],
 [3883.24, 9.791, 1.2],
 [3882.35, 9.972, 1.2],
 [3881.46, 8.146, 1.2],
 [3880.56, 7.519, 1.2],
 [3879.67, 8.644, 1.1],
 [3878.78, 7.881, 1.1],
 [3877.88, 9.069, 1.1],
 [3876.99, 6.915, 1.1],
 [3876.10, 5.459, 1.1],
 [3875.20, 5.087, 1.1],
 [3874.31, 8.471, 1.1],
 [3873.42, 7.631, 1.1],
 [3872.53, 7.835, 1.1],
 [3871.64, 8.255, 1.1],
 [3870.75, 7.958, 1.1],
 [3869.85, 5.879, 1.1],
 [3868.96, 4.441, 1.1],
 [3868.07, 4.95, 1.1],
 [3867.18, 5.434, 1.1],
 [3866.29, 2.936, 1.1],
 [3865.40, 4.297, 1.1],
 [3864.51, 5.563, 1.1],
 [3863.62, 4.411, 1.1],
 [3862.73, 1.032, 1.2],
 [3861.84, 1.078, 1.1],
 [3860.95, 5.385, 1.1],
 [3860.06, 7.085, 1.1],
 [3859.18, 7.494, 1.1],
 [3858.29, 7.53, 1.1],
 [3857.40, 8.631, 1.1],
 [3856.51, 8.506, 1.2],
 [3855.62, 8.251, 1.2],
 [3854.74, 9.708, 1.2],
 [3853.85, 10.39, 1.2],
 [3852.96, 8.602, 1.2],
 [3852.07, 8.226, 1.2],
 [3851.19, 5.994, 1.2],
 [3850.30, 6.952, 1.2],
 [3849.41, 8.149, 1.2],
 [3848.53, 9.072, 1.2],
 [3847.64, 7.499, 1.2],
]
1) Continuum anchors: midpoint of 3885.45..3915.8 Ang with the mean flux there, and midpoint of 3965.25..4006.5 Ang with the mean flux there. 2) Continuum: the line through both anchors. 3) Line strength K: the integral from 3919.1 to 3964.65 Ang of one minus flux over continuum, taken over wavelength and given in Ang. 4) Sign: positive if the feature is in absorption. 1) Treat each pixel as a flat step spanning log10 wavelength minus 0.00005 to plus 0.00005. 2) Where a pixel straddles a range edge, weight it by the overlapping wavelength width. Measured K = 9.4 Ang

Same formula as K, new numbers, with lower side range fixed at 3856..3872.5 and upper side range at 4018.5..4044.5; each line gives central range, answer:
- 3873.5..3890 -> -3.4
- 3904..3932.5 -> 2.0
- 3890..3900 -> -2.4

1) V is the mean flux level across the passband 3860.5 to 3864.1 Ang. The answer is 3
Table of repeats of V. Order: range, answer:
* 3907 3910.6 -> 10.3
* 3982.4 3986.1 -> 49.2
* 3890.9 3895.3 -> 9.35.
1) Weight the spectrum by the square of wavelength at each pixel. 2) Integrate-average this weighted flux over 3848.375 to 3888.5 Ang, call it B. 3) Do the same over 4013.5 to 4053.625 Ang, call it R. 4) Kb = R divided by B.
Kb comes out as 2.57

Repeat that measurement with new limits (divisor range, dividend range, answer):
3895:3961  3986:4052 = 1.81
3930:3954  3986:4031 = 1.70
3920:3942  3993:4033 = 1.97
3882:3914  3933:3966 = 2.45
